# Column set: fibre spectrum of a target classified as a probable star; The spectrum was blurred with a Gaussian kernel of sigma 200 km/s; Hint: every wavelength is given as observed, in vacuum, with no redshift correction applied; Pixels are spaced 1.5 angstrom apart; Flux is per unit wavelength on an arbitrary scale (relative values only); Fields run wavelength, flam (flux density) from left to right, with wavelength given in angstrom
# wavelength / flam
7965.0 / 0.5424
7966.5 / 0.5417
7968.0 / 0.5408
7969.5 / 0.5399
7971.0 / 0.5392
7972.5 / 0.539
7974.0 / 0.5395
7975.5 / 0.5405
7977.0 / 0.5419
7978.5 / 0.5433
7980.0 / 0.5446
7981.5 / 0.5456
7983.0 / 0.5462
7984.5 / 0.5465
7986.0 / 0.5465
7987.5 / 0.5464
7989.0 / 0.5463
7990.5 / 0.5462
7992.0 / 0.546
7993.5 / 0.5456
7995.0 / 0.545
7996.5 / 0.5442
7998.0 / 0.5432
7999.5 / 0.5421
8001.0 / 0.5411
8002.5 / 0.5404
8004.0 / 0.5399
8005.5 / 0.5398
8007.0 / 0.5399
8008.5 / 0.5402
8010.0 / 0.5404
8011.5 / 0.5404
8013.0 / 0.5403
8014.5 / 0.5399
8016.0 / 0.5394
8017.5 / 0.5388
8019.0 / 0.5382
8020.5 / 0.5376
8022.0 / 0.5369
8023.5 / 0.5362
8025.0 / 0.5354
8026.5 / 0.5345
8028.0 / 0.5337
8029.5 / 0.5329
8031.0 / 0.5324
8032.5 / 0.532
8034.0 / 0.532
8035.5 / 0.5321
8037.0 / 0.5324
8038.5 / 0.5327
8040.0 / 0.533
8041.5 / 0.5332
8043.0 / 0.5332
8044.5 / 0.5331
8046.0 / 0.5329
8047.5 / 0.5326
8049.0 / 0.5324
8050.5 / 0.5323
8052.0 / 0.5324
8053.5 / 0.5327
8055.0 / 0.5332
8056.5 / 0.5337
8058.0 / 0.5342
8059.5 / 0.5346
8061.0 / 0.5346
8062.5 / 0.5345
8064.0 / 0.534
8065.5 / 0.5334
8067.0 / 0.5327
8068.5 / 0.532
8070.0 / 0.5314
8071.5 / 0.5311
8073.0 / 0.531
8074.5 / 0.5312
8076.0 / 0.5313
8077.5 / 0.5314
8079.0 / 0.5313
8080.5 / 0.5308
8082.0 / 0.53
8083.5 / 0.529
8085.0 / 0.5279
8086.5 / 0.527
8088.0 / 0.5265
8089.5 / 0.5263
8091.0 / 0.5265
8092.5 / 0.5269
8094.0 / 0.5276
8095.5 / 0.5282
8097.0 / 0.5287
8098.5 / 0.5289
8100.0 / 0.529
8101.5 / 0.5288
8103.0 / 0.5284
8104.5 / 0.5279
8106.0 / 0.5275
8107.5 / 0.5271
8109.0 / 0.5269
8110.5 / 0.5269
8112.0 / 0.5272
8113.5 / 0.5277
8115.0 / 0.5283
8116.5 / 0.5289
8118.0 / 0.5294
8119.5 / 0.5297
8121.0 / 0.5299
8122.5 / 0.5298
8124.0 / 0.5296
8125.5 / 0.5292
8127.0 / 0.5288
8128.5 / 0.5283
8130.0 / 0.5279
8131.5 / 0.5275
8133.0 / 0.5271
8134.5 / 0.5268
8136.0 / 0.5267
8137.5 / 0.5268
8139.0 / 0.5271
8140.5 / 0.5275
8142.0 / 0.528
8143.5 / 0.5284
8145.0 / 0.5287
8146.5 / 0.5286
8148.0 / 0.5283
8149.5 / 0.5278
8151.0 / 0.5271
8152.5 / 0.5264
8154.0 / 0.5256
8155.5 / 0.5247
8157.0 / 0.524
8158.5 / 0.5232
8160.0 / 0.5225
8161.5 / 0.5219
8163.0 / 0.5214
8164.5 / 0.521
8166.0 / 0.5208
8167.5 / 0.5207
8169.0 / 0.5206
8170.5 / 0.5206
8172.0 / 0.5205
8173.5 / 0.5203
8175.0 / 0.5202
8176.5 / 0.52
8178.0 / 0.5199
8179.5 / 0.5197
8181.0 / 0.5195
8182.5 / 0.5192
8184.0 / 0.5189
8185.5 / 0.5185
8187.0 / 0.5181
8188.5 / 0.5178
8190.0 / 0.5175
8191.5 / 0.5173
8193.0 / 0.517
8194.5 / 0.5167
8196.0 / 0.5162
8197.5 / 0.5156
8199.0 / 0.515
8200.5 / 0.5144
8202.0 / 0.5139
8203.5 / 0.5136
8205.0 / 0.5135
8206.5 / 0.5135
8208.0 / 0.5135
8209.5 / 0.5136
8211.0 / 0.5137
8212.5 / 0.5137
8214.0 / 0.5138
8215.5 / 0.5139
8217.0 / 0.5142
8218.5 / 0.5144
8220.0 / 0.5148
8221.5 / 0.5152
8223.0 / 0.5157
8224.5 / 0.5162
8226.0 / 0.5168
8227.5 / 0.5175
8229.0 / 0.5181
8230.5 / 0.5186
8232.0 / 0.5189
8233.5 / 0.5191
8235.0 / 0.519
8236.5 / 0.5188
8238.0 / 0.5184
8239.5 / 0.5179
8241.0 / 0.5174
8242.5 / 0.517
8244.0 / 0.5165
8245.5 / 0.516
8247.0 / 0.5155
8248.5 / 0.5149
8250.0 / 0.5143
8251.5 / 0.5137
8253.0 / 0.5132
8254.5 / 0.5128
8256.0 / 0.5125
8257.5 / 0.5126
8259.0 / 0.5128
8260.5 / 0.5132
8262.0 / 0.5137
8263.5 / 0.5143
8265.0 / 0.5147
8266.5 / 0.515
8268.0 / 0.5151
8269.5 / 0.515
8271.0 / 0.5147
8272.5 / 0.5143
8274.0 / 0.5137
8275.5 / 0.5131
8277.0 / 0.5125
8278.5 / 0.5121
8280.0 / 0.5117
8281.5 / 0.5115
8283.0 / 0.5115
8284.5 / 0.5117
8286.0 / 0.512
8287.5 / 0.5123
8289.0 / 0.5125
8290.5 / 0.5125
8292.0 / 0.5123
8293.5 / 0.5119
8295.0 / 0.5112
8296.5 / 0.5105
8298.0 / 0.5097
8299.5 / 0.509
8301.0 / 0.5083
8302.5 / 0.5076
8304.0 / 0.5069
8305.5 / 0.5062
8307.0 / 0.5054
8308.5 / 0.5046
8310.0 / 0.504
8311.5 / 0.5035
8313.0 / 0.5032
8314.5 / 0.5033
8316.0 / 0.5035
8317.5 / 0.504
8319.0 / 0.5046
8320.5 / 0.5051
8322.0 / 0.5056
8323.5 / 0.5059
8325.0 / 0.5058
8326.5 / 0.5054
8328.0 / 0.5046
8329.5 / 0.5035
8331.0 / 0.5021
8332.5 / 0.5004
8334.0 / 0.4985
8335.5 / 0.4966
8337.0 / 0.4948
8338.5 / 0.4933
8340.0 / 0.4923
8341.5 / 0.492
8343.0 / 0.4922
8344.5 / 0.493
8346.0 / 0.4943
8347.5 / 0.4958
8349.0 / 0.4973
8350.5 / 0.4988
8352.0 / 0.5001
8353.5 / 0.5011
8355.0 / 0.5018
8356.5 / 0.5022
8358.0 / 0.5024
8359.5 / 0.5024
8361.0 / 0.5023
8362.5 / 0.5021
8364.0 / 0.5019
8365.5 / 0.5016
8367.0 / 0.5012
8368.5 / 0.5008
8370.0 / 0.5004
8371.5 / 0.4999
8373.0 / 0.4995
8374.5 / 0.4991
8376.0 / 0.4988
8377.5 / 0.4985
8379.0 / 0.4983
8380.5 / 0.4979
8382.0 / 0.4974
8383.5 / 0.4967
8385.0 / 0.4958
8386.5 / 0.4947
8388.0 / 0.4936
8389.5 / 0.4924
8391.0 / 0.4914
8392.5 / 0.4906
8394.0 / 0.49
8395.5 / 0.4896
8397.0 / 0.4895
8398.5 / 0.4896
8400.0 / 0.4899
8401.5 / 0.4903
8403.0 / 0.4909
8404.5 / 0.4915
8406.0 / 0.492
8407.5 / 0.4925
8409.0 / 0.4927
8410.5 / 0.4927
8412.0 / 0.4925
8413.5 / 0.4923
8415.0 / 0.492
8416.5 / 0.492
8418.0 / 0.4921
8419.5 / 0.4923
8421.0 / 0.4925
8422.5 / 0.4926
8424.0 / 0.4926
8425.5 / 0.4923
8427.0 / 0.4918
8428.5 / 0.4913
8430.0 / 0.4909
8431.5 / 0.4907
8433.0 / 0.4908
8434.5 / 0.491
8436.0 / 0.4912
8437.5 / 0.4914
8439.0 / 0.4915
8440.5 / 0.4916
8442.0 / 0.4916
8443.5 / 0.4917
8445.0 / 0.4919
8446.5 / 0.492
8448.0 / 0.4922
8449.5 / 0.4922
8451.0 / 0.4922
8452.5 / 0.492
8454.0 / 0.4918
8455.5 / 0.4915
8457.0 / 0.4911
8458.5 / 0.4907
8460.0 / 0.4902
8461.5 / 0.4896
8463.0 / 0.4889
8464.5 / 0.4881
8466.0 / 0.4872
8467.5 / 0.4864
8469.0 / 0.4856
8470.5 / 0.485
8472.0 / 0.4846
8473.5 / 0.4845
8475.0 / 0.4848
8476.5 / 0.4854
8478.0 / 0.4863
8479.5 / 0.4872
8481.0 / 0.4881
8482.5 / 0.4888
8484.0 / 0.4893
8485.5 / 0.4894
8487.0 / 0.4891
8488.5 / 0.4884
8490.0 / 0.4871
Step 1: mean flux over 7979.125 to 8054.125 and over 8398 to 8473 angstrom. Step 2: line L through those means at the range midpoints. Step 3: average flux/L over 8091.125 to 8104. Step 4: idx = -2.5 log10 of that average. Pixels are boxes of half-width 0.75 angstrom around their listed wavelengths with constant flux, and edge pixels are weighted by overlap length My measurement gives 0.002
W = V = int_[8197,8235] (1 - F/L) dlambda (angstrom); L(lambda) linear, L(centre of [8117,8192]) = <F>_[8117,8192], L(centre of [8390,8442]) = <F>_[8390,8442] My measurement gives 0.1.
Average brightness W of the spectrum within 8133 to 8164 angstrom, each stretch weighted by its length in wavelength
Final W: 0.526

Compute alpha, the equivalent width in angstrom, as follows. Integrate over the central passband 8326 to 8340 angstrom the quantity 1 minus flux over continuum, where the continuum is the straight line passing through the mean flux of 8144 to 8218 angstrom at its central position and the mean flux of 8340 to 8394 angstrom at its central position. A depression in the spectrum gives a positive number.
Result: 0.1 angstrom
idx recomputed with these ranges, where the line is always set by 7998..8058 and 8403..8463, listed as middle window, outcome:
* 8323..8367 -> 0.00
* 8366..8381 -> 0.00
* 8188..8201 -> 0.00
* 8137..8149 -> -0.01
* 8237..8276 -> -0.01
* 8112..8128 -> -0.01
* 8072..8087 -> 0.00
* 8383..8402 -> 0.01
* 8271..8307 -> -0.01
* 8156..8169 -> 0.00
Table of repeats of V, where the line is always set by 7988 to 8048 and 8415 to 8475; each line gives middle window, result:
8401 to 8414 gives 0.1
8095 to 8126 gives 0.0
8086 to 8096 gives 0.1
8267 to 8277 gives -0.1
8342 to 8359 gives 0.1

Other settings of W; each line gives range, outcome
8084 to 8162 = 0.527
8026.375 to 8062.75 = 0.533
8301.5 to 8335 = 0.504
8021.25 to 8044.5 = 0.533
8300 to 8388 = 0.501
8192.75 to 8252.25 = 0.516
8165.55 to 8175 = 0.521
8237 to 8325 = 0.511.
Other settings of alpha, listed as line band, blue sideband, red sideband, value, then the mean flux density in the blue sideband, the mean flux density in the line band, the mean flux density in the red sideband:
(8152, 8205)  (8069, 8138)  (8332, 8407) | 0.0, 0.529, 0.519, 0.496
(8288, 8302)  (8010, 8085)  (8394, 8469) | -0.1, 0.534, 0.511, 0.491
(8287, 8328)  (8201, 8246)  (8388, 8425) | -0.2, 0.516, 0.507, 0.492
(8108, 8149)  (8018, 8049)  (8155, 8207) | -0.3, 0.534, 0.528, 0.519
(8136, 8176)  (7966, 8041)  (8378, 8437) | -0.2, 0.54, 0.524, 0.492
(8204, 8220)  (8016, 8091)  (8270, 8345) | 0.1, 0.533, 0.514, 0.506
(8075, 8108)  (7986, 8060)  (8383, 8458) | 0.1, 0.537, 0.529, 0.492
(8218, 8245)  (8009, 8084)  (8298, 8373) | -0.2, 0.534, 0.517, 0.502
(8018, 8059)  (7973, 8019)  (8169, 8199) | 0.3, 0.543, 0.534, 0.519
